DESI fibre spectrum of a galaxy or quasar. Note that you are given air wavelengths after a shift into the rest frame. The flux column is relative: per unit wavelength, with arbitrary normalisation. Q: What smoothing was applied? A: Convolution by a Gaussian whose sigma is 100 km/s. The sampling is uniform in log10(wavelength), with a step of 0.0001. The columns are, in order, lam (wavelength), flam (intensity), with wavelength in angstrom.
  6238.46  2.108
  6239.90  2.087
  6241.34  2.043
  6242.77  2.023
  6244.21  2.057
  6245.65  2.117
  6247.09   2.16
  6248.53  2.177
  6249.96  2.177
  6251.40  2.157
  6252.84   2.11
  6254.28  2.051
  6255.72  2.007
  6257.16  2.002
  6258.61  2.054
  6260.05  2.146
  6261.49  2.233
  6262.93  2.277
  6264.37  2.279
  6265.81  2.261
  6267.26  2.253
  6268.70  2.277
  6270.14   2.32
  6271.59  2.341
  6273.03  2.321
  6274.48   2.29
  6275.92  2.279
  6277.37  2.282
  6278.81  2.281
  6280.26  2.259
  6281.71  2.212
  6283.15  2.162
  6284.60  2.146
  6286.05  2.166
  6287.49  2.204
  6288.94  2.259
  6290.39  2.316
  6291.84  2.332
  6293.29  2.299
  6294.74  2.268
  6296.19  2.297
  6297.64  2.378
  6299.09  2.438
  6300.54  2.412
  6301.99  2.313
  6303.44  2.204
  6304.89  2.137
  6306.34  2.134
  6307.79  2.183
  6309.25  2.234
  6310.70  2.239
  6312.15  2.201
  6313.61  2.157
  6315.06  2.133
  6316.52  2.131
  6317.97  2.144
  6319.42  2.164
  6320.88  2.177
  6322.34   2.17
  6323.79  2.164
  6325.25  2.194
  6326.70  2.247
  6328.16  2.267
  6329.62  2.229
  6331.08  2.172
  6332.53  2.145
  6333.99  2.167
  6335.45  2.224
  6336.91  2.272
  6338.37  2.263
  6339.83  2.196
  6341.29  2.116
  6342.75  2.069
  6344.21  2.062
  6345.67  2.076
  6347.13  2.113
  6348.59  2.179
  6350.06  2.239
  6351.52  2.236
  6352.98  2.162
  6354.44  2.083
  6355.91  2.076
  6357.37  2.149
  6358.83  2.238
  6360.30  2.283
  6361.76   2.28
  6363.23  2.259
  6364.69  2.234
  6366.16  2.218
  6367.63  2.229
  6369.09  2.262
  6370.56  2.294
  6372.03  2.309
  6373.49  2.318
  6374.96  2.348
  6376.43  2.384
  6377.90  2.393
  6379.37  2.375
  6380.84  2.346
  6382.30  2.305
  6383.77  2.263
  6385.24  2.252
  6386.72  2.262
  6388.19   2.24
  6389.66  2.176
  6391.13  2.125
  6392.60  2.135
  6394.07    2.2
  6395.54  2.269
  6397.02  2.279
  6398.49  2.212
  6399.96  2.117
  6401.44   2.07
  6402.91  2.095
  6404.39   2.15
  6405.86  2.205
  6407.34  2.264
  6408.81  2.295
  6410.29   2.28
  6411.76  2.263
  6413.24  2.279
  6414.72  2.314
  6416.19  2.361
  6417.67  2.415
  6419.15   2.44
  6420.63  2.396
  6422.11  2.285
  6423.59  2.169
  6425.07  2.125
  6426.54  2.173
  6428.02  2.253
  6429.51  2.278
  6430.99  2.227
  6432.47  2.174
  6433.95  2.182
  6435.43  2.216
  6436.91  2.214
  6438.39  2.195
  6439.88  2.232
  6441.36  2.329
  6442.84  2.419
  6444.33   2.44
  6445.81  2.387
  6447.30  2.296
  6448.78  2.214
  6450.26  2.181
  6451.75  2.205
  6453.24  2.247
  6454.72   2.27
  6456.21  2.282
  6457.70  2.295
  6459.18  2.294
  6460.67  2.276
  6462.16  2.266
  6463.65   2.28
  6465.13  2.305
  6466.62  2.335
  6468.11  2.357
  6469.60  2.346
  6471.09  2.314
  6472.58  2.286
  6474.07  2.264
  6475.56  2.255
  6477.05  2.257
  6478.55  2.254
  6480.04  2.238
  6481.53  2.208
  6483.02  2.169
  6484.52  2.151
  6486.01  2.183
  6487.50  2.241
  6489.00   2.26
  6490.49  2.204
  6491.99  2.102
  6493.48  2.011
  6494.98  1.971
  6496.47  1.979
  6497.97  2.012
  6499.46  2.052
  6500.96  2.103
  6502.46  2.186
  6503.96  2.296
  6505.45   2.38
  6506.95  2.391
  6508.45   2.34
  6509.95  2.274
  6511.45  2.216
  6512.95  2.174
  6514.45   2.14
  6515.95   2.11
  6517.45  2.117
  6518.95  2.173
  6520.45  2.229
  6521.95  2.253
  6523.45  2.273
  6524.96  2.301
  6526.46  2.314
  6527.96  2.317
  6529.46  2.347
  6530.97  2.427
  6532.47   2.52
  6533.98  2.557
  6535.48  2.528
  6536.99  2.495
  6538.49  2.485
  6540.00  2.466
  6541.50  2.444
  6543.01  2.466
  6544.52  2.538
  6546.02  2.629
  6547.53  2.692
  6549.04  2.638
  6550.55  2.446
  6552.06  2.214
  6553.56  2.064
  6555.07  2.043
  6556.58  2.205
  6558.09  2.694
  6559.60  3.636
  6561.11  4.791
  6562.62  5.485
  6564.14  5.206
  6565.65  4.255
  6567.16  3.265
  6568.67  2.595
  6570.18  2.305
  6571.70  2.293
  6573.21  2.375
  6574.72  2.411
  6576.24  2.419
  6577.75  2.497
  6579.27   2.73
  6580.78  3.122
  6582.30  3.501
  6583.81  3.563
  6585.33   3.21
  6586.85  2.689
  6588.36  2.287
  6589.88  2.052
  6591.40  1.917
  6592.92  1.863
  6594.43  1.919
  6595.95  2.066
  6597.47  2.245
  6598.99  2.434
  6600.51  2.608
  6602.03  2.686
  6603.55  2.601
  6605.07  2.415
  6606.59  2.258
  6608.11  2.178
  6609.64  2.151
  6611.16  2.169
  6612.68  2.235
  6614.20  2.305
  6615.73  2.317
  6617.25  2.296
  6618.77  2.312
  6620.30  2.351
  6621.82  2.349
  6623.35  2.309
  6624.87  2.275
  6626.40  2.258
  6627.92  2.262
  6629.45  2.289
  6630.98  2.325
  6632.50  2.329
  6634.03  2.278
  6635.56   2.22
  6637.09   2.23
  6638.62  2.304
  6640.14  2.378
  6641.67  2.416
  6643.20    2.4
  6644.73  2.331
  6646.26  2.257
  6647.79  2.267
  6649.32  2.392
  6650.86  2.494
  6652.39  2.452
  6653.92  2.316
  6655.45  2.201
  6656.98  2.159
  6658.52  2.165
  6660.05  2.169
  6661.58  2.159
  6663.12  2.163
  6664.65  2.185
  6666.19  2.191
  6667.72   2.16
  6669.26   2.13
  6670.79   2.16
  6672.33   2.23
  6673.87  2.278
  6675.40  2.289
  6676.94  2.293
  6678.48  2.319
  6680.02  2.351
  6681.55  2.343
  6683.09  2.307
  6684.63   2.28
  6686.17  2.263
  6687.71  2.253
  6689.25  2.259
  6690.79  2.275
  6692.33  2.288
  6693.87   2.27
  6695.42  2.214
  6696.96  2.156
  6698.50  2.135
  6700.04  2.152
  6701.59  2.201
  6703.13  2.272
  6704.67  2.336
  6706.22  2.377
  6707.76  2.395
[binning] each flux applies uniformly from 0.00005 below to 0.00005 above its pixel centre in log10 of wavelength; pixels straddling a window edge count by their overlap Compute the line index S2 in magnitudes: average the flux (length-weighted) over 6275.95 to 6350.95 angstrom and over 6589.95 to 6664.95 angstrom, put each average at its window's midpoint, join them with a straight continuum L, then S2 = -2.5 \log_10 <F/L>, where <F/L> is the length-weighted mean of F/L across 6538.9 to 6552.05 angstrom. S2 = -0.118 mag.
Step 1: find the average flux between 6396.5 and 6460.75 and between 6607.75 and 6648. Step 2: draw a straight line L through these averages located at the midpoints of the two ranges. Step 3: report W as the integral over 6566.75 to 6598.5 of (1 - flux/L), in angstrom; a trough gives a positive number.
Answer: -3.4 angstrom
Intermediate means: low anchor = 2.26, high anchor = 2.29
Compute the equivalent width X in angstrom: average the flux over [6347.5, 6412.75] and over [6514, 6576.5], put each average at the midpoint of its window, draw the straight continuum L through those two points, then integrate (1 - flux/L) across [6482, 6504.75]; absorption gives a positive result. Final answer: 3.7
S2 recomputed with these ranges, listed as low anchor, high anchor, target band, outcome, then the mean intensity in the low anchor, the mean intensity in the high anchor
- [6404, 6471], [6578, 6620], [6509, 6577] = -0.11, 2.28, 2.45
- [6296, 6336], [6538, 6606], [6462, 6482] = 0.11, 2.22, 2.74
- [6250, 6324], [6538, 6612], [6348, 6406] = 0.07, 2.22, 2.7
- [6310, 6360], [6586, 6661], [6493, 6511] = 0.04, 2.17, 2.29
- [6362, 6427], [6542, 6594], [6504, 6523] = 0.19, 2.26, 2.85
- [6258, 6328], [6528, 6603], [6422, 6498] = 0.13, 2.24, 2.72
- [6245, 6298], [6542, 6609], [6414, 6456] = 0.10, 2.22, 2.74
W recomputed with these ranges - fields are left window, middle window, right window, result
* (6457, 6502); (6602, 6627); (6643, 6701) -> -0.8 angstrom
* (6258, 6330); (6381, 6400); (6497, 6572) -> 1.2 angstrom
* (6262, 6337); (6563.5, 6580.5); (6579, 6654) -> -4.0 angstrom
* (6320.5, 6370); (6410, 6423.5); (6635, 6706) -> -0.8 angstrom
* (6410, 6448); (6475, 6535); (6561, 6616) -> 6.4 angstrom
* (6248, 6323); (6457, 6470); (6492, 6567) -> 0.8 angstrom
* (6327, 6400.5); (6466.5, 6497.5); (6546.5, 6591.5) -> 5.0 angstrom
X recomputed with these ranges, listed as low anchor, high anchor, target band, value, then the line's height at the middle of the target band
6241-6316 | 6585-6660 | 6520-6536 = -0.64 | 2.28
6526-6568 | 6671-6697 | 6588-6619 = 4.37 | 2.62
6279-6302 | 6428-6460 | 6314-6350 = 1.63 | 2.27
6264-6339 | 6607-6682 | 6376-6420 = -0.20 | 2.25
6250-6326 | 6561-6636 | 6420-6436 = 1.14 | 2.39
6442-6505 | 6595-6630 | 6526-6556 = -2.08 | 2.27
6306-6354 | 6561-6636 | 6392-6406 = 0.71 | 2.29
